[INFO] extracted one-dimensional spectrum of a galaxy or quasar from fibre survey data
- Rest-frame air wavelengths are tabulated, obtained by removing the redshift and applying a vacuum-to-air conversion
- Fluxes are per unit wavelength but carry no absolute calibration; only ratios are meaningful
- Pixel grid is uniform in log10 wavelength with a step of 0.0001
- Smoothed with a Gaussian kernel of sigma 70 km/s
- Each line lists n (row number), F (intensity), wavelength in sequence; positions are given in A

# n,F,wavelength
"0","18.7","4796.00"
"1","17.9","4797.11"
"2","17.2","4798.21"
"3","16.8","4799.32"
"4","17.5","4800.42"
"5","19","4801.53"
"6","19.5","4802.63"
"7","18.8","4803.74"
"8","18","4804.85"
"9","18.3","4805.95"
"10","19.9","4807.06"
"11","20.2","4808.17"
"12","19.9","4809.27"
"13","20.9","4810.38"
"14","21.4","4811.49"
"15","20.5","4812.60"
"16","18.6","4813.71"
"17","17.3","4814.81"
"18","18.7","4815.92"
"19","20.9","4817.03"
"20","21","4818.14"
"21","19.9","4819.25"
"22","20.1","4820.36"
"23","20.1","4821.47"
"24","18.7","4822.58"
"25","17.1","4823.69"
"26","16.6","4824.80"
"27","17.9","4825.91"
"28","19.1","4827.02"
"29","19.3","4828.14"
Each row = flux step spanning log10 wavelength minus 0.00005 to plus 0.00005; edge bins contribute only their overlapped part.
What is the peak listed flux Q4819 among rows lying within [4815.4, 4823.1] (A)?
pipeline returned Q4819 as 21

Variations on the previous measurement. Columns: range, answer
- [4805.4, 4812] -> 21.4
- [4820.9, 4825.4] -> 20.1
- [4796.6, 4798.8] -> 17.9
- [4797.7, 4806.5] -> 19.5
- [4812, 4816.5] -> 20.5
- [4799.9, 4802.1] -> 19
